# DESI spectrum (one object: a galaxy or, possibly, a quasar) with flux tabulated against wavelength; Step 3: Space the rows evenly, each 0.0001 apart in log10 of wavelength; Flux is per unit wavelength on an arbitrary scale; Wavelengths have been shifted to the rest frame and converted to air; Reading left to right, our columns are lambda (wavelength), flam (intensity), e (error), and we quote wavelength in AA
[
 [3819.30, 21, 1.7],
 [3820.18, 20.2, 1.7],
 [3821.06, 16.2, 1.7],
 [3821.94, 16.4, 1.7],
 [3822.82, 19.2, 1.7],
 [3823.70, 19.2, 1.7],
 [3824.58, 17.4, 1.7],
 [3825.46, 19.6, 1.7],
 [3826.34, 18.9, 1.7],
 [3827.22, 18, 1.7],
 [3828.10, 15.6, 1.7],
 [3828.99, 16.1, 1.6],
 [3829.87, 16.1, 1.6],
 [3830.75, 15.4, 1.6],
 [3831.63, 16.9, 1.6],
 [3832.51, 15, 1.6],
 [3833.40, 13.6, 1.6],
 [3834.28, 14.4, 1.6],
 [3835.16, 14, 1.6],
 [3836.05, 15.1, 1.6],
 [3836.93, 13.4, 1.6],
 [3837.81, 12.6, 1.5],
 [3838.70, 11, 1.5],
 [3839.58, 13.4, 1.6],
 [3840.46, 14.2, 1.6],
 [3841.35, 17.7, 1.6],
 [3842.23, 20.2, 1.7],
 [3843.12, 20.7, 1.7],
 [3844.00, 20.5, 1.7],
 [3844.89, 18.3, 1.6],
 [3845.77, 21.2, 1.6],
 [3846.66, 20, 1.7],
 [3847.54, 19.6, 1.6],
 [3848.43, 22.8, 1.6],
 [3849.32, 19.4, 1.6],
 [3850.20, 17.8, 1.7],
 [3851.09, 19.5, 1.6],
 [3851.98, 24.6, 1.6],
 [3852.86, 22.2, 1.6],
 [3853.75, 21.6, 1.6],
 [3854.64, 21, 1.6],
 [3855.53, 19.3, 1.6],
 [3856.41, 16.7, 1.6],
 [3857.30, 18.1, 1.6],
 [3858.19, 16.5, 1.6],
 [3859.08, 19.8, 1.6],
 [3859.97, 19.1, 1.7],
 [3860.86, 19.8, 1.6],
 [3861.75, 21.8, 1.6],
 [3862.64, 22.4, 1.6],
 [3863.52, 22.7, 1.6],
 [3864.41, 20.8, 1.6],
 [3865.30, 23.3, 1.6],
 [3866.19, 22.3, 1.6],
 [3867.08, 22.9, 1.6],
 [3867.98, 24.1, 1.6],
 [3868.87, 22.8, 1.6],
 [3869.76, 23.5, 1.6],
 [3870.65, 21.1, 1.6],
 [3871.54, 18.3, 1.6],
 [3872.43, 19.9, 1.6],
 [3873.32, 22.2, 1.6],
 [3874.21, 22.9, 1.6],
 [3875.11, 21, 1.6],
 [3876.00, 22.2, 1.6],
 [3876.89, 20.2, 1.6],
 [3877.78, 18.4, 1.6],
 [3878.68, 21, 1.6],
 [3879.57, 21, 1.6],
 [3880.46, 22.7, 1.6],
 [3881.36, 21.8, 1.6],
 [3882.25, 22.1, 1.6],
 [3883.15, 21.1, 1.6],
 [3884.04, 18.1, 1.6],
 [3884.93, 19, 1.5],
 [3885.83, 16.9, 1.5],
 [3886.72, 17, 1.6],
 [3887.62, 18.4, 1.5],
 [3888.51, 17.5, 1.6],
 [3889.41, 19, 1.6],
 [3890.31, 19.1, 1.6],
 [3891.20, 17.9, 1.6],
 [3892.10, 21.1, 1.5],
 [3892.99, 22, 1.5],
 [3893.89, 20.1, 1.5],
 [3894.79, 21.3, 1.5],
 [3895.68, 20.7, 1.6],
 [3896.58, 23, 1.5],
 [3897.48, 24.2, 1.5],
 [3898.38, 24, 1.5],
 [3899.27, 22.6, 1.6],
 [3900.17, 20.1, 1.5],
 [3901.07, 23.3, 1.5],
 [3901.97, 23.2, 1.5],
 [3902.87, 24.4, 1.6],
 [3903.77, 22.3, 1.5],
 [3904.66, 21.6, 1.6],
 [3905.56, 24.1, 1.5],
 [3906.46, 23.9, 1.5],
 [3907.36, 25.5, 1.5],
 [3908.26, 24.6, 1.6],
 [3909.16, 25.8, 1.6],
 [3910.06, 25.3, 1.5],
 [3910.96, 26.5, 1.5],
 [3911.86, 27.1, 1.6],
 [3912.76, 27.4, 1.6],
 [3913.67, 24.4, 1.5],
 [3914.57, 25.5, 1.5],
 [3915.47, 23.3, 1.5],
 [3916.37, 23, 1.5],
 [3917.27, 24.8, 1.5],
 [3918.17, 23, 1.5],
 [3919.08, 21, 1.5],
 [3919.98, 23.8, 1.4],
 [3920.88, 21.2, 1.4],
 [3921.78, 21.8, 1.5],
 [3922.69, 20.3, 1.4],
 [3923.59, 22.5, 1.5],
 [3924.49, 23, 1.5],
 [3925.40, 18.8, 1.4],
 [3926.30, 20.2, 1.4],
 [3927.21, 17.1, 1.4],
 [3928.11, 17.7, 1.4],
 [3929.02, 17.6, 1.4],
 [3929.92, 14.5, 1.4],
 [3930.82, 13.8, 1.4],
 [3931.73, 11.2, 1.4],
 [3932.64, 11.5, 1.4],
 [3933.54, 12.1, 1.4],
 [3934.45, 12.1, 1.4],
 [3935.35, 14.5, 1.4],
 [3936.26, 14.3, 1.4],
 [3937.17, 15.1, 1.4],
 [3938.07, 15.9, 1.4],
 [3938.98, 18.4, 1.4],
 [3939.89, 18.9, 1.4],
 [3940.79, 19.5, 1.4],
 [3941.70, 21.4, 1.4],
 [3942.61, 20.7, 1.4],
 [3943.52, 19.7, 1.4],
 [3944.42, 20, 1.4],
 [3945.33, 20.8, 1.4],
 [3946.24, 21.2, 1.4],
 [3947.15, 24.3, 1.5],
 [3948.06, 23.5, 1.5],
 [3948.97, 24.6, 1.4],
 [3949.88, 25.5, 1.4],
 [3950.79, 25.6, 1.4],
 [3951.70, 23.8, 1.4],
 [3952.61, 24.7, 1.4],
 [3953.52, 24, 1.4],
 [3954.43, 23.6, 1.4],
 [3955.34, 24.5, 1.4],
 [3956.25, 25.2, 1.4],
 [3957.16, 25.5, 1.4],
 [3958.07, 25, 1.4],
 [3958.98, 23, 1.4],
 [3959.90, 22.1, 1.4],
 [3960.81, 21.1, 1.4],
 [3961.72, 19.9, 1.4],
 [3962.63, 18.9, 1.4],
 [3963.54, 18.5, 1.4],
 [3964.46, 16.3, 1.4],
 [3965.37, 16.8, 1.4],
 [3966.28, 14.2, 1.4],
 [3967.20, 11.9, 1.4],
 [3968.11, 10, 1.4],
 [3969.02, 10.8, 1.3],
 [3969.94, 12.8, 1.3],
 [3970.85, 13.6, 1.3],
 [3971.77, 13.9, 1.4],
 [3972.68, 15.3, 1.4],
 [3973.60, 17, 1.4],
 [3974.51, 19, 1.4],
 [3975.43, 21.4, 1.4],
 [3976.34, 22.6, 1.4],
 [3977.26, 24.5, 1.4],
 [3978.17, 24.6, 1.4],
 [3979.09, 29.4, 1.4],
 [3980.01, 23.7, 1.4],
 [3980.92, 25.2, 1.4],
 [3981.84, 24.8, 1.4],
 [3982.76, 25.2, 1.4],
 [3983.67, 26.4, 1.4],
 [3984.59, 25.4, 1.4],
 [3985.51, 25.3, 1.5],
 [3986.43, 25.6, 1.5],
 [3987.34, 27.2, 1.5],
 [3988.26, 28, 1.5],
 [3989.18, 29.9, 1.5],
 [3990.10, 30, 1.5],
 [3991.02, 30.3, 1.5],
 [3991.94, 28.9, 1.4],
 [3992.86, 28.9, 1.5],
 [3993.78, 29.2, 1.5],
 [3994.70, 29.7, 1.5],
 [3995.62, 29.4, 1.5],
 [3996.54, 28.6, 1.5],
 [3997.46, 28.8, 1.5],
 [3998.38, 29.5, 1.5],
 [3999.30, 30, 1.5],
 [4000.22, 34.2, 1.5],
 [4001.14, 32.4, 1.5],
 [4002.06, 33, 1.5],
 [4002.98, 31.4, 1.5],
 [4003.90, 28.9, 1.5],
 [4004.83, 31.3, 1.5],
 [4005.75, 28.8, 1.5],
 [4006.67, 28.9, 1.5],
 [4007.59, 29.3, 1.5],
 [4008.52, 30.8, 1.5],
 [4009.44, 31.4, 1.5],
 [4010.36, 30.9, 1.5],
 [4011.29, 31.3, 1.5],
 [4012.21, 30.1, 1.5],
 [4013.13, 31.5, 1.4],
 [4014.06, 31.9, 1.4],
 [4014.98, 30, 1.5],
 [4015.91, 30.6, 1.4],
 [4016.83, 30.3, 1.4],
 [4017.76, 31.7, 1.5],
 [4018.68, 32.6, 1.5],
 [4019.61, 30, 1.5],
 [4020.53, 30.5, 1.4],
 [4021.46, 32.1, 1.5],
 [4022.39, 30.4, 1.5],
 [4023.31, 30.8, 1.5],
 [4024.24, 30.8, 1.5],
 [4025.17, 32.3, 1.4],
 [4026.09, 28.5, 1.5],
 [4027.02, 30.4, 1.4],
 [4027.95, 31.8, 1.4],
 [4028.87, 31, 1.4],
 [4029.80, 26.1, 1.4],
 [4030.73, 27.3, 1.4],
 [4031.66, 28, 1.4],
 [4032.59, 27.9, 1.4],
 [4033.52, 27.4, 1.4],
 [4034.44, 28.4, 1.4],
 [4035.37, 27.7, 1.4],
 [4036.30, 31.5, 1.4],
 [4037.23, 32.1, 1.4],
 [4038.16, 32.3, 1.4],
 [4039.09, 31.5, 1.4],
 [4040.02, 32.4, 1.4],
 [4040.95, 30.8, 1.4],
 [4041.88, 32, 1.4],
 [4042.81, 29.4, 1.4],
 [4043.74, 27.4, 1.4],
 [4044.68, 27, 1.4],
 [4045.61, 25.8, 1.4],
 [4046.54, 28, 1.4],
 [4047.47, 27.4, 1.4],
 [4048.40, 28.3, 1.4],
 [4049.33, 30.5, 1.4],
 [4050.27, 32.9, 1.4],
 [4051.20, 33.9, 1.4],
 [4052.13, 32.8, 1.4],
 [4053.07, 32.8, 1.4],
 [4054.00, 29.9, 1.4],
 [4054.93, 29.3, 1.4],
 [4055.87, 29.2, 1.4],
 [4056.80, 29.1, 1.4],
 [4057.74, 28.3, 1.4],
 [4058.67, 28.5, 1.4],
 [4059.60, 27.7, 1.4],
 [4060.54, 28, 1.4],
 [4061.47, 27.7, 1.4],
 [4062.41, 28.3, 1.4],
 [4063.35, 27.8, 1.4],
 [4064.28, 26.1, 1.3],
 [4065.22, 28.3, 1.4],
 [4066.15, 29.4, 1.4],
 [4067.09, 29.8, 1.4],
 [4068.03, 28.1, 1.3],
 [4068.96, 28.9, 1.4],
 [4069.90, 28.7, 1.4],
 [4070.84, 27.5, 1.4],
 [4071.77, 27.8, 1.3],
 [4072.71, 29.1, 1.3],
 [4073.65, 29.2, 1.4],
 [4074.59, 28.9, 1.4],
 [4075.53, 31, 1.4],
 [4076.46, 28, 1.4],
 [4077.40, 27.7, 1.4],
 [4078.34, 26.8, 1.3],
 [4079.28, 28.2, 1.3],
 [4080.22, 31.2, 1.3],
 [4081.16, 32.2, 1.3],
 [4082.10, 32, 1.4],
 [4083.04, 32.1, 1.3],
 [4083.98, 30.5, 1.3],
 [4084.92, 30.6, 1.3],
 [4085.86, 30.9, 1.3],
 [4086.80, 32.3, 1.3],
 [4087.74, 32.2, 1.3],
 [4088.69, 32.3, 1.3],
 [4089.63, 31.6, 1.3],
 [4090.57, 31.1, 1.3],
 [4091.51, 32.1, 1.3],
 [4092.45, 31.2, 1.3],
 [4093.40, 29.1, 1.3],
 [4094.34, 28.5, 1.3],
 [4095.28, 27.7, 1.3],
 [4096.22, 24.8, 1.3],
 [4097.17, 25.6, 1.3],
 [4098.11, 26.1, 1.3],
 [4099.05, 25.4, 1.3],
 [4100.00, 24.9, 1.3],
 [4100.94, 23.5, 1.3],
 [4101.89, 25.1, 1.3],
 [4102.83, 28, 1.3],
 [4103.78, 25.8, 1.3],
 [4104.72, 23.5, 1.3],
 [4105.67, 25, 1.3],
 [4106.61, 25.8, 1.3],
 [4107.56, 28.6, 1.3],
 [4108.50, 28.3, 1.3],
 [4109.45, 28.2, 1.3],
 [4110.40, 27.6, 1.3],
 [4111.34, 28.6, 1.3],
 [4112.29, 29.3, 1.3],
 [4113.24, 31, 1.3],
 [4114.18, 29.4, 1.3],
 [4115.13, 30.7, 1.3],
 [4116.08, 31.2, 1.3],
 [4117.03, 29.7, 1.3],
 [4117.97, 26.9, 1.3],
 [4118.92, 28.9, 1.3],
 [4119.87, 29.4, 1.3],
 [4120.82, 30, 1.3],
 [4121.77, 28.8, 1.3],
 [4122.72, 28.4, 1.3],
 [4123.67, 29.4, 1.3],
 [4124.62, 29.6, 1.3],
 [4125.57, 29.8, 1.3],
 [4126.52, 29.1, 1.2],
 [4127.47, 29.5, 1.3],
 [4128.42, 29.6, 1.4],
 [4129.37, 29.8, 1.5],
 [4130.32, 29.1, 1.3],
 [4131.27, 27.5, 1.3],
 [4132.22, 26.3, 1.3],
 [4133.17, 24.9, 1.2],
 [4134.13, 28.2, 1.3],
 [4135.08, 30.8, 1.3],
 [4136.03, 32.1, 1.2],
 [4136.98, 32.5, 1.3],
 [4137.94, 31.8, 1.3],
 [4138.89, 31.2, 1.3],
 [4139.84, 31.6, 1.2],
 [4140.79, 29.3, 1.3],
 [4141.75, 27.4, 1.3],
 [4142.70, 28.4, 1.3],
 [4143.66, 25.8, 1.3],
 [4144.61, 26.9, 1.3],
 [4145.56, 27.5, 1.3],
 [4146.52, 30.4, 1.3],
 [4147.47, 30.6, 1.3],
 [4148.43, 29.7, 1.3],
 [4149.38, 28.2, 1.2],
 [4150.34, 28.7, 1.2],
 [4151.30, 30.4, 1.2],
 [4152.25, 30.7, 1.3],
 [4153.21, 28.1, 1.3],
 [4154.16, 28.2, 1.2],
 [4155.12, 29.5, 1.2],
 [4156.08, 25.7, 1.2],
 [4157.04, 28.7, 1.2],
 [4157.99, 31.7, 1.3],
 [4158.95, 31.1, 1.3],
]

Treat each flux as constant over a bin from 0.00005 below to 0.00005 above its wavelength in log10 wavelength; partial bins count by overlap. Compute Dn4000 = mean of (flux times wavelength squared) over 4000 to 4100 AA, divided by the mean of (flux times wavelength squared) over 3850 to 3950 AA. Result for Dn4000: 1.5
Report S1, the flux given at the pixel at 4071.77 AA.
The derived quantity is 27.8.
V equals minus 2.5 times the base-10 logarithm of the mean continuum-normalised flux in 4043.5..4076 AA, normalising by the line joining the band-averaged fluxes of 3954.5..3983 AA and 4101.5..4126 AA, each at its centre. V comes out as -0.15 mag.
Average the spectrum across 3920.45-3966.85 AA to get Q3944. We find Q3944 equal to 19.7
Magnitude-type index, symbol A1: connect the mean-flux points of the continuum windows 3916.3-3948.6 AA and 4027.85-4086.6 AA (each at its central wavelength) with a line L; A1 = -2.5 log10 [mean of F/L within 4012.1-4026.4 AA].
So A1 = -0.182 mag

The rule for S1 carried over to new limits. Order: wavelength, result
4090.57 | 31.1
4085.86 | 30.9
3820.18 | 20.2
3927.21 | 17.1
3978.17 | 24.6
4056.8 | 29.1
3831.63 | 16.9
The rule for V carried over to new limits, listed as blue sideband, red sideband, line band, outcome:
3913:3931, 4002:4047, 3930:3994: 0.18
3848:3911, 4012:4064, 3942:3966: 0.14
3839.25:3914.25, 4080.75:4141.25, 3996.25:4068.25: -0.14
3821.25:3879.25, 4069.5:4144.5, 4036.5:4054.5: -0.15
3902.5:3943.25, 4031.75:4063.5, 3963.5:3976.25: 0.49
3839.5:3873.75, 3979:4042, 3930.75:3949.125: 0.39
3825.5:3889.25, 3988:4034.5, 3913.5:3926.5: 0.05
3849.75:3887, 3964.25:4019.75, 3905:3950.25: 0.13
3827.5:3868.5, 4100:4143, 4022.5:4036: -0.16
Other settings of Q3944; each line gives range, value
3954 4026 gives 25.9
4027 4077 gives 29.2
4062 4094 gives 29.7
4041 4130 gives 28.9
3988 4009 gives 30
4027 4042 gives 29.9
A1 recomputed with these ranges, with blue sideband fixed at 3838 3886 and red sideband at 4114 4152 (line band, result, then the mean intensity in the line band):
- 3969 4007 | -0.07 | 26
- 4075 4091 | -0.11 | 30.6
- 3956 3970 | 0.27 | 18.3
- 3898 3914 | -0.12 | 24.2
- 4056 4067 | -0.05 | 28.2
